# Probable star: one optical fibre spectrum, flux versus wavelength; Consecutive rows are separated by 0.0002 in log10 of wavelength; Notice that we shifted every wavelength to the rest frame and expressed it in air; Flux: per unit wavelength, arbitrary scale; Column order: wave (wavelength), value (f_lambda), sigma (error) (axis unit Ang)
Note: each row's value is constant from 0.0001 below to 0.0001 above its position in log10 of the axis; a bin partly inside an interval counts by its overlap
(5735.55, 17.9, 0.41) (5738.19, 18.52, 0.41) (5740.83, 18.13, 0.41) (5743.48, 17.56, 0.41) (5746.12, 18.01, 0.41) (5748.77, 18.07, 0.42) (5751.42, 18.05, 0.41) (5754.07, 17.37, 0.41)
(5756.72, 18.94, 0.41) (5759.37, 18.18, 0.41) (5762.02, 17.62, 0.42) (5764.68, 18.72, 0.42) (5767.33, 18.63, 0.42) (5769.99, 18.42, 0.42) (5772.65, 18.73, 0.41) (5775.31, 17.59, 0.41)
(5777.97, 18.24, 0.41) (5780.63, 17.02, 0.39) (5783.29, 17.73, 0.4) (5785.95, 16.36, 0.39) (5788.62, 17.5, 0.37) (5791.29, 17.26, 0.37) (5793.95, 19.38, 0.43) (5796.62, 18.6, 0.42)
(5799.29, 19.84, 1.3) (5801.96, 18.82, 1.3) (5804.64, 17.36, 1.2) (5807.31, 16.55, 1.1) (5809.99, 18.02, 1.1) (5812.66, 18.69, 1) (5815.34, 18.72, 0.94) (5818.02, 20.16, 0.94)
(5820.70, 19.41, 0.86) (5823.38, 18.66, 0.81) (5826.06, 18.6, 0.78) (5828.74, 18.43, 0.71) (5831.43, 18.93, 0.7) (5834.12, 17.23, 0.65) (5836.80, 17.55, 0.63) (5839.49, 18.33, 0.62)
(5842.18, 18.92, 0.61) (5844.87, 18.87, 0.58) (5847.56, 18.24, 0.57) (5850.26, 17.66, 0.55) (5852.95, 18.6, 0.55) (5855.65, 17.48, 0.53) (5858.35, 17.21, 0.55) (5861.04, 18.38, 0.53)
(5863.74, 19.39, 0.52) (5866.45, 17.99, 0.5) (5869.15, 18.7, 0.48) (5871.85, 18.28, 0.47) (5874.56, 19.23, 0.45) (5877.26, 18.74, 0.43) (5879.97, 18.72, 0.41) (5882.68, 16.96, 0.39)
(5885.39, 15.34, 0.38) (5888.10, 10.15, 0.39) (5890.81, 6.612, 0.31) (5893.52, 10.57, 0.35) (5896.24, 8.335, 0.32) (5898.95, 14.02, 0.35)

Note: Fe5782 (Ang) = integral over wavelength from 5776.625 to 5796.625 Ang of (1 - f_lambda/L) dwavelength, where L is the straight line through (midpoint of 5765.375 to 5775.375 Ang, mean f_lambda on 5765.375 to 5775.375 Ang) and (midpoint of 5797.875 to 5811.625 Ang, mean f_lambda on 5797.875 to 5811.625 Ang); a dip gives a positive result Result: 0.7 Ang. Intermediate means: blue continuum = 18.5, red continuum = 18.1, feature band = 17.7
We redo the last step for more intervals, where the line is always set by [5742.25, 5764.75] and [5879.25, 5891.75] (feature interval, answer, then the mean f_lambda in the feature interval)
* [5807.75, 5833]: -4.83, 18.7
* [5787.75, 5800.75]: -1.51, 18.6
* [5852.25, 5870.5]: -4.96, 18.2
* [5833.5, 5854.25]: -4.54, 18.2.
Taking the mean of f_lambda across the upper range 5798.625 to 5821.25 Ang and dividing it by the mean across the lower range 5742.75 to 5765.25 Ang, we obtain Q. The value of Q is 1.03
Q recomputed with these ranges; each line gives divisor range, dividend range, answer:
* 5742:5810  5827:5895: 0.95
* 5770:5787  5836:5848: 1.04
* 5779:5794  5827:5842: 1.04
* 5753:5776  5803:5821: 1.00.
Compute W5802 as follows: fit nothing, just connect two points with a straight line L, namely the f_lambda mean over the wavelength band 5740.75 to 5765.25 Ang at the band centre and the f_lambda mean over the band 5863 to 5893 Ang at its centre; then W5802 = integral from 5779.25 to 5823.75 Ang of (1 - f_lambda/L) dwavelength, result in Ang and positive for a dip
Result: -2.4 Ang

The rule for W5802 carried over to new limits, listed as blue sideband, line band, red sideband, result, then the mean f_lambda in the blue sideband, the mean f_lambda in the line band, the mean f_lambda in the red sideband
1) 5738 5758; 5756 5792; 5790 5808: 0.5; 18.1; 17.9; 18.3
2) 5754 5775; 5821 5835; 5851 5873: -0.2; 18.3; 18.5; 18.2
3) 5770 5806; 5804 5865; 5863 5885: -0.4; 18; 18.3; 18.3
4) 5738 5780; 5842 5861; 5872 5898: -3.7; 18.1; 18.1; 14.1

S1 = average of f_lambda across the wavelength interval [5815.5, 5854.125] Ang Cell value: 18.5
